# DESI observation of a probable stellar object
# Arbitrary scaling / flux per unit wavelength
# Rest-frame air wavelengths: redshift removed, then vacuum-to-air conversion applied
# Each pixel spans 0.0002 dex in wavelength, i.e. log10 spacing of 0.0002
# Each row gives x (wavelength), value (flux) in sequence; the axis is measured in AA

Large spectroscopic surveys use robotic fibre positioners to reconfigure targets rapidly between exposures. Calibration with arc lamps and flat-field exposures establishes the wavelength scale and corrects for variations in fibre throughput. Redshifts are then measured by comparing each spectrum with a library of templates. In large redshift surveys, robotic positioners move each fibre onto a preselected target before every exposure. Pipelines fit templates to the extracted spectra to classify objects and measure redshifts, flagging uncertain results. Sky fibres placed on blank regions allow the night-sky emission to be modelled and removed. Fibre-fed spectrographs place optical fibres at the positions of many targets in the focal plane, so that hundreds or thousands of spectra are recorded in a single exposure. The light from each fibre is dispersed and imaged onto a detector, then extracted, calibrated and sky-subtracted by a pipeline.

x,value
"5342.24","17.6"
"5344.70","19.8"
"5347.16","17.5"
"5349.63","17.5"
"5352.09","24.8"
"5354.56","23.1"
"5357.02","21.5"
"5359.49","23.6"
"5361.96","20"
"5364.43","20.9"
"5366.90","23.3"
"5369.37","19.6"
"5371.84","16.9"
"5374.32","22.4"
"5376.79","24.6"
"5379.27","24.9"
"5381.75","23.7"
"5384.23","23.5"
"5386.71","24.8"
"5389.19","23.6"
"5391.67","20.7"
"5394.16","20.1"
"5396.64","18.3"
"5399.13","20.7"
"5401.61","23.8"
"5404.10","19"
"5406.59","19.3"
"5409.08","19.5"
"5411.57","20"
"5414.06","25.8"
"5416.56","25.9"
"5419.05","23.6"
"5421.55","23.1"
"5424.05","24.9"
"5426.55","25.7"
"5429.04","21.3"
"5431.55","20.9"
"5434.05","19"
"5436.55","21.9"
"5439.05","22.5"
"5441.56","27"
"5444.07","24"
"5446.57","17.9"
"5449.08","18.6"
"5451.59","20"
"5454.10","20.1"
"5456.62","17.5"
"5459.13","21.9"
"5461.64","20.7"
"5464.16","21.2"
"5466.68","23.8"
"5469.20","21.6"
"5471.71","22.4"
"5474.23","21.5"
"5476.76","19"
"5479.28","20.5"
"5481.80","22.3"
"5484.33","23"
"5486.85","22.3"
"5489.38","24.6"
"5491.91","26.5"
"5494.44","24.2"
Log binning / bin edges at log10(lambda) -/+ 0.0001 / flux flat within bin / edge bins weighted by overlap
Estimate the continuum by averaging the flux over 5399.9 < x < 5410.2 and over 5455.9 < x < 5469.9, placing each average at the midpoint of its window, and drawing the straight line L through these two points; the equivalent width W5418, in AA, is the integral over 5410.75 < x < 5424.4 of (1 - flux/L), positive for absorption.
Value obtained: -2.20 AA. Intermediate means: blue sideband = 20.4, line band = 23.9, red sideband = 21.2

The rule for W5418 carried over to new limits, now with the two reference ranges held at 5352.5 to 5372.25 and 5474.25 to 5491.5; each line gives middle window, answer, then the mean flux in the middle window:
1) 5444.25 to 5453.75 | 1.0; 19.6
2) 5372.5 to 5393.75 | -1.6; 23.2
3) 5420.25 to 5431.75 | -0.8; 23.4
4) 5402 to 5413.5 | 0.8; 20.2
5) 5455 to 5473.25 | 0.6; 21.3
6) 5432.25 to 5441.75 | -0.1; 22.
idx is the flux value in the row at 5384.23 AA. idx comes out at 23.5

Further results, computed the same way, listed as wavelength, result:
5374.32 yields 22.4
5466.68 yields 23.8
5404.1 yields 19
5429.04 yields 21.3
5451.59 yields 20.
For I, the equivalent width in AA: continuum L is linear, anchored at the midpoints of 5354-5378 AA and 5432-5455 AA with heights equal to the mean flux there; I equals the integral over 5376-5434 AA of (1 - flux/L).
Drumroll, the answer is -2.78 AA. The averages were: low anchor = 21.6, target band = 22.4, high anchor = 21.2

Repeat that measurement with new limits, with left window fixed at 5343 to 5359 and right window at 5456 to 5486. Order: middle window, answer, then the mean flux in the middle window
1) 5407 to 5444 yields -3.1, 22.9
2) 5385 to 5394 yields -0.8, 22.7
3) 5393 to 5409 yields 0.7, 20.2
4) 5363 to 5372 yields 0.1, 20.6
